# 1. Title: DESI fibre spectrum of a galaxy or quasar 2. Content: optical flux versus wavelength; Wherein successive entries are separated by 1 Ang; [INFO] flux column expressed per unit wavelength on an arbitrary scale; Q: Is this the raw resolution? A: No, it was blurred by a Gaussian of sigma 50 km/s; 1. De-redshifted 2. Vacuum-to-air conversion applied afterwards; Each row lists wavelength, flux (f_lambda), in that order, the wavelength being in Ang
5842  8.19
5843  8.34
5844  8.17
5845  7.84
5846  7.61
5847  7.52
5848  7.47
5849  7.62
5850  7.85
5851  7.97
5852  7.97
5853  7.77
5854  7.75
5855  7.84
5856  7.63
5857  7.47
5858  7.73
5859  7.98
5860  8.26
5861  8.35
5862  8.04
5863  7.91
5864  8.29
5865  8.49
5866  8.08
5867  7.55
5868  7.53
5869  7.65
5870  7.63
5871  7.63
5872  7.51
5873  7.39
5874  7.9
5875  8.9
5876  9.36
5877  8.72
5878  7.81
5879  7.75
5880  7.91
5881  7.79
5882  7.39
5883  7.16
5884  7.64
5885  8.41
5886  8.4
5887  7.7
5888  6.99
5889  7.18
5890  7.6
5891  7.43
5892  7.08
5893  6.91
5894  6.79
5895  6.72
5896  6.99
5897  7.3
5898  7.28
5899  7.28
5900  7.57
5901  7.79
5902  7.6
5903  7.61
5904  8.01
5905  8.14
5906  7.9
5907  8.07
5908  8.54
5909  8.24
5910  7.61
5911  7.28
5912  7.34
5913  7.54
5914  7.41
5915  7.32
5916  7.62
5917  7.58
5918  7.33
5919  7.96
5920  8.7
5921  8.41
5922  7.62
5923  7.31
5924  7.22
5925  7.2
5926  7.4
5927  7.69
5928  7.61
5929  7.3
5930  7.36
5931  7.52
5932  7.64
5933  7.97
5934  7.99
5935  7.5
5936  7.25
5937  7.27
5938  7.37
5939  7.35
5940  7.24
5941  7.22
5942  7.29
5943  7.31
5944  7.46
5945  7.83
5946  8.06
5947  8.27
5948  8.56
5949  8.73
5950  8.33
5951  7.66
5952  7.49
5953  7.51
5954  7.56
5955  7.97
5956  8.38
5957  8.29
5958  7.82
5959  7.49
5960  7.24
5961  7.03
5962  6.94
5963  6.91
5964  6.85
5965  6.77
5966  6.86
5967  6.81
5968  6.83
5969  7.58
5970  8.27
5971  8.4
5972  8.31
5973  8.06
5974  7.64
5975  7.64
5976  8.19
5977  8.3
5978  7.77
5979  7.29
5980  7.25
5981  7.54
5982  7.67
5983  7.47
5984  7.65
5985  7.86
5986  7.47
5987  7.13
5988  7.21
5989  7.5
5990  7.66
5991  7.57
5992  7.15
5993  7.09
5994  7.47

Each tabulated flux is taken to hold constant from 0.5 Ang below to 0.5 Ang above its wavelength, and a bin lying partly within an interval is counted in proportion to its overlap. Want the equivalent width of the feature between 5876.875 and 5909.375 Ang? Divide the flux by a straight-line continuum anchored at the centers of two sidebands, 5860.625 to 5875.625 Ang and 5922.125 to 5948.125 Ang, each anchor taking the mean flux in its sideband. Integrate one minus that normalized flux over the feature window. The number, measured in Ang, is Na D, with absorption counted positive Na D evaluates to 0.71 Ang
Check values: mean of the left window 7.93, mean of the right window 7.53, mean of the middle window 7.61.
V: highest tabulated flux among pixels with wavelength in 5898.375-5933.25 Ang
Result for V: 8.7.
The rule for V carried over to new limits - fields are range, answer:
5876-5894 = 9.36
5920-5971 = 8.73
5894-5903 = 7.79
